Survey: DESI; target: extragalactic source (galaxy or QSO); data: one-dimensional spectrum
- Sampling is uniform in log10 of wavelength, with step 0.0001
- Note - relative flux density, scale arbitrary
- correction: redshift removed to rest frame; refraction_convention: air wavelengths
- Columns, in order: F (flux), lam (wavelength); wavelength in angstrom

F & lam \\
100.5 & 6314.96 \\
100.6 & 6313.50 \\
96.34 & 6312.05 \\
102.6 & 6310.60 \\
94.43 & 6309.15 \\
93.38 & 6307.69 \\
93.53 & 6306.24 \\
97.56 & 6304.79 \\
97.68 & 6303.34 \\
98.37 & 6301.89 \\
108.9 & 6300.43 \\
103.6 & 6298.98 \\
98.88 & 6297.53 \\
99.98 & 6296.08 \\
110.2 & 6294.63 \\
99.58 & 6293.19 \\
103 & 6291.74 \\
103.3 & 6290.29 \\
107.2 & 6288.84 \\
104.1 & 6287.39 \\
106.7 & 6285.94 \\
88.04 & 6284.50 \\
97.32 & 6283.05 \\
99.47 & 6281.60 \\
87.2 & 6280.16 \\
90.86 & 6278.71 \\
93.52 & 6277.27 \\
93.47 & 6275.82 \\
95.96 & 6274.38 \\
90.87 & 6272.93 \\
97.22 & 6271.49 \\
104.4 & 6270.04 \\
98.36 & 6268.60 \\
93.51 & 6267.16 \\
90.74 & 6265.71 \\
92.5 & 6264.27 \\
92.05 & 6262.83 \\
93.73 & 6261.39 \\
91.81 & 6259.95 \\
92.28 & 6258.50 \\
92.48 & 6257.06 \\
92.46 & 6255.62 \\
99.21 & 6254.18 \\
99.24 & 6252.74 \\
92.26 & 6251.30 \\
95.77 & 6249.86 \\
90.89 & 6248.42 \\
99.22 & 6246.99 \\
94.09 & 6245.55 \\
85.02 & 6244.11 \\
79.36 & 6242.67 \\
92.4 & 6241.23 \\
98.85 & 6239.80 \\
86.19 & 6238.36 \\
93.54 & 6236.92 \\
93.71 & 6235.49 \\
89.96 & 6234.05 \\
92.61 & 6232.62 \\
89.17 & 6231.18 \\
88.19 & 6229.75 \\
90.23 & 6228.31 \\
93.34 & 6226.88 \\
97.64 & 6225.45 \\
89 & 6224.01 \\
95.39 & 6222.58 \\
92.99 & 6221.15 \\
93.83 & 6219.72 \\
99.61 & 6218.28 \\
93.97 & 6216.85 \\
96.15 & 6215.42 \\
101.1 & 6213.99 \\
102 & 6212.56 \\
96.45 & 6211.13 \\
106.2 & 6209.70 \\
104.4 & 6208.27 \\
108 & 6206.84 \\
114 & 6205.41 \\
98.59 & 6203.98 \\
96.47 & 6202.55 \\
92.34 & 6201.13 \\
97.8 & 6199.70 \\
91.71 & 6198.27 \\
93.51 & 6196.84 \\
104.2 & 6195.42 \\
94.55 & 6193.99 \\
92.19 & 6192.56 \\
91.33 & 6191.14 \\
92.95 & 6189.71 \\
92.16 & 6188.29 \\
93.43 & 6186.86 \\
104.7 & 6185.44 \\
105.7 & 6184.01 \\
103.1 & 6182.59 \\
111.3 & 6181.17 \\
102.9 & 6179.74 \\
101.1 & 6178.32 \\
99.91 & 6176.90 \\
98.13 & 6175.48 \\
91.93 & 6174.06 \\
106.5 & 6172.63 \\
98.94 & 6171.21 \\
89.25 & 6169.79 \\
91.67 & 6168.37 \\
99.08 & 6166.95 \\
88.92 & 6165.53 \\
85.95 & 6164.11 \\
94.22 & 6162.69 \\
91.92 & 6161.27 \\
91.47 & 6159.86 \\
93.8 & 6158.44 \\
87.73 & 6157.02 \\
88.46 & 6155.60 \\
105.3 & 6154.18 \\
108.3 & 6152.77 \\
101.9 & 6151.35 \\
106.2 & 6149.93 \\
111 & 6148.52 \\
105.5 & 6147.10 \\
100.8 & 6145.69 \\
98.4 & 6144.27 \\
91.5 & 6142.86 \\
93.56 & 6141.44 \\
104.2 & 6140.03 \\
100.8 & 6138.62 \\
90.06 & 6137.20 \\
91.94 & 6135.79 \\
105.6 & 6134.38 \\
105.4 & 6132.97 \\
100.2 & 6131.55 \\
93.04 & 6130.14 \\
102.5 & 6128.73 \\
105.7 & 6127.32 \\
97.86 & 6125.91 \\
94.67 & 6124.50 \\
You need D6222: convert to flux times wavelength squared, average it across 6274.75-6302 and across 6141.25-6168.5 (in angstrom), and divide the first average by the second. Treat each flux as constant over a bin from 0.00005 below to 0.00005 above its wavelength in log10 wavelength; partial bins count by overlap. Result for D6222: 1.07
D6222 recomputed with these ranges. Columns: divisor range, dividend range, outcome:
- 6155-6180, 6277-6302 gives 1.10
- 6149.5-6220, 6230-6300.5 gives 1.00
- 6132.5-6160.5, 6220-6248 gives 0.95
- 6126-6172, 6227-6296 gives 1.01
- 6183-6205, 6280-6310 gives 1.07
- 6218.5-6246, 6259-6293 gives 1.07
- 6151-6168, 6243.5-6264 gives 1.02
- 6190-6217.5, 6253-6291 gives 0.99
